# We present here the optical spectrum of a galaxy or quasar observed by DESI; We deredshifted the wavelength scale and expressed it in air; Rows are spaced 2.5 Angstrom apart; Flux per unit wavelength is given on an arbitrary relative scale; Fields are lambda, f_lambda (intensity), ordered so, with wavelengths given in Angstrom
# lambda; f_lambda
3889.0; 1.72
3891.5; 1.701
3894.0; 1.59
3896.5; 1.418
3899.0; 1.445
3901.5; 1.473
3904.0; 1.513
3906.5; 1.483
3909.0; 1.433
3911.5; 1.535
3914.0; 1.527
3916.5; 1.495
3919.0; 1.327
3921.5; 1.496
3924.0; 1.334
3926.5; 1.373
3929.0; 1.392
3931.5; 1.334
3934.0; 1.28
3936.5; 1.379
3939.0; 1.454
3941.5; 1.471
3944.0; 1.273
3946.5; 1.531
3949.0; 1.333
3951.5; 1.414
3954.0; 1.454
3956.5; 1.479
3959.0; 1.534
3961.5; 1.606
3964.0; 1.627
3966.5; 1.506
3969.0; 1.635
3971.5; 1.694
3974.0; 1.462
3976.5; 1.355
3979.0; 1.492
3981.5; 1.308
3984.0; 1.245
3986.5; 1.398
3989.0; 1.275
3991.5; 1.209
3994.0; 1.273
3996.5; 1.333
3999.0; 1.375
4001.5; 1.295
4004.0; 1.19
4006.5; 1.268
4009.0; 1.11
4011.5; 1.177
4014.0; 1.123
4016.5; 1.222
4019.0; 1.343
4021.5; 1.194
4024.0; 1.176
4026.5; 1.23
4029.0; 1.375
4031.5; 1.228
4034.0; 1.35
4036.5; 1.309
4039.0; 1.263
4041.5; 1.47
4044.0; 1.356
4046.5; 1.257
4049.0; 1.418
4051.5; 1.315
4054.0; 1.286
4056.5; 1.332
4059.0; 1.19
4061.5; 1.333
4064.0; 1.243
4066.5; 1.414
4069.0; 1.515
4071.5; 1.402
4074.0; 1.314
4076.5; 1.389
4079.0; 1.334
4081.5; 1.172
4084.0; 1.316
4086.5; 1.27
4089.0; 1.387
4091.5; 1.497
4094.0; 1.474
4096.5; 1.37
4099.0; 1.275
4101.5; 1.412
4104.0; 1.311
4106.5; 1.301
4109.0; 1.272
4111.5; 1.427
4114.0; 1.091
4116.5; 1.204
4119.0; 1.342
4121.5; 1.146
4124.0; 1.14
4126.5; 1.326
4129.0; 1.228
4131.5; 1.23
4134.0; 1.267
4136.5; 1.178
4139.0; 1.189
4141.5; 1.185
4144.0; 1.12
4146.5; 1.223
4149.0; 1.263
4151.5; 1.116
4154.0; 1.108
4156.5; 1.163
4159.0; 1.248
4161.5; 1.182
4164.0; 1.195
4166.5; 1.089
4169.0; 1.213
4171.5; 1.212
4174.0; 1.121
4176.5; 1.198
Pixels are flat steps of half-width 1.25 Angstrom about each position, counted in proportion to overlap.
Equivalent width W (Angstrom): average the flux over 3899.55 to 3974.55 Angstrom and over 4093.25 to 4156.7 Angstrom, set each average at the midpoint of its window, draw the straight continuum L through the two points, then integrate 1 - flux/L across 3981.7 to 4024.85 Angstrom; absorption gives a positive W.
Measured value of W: 4.2 Angstrom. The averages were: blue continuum 1.46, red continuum 1.24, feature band 1.25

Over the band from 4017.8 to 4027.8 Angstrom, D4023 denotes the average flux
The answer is 1.24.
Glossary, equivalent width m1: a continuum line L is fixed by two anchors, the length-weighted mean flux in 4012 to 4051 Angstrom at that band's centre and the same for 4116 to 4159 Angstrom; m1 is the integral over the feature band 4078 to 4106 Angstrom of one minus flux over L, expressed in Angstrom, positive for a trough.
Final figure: -2.4 Angstrom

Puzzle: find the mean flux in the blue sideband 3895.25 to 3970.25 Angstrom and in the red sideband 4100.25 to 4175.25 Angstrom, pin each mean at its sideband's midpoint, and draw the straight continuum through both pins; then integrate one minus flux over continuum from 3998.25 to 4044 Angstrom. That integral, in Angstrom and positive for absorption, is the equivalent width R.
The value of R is 3.0 Angstrom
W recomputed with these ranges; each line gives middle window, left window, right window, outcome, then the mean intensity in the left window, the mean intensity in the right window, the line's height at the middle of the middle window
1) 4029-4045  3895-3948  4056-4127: 0.2 Angstrom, 1.43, 1.32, 1.35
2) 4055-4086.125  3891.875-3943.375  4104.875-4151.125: -1.0 Angstrom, 1.44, 1.23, 1.29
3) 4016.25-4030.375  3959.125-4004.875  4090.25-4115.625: 1.3 Angstrom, 1.41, 1.34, 1.39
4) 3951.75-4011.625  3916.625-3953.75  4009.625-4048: -2.7 Angstrom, 1.39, 1.27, 1.33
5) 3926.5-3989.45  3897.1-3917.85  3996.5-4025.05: -3.7 Angstrom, 1.49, 1.23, 1.36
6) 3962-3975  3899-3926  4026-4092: -1.6 Angstrom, 1.46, 1.33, 1.41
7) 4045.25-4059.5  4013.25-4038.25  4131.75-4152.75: -0.7 Angstrom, 1.26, 1.19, 1.24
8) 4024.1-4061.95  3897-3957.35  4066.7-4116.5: 1.6 Angstrom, 1.43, 1.34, 1.37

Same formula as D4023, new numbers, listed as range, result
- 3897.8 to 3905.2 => 1.48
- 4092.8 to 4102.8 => 1.38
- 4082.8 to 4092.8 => 1.37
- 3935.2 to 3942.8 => 1.43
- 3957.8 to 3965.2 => 1.59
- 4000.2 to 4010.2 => 1.22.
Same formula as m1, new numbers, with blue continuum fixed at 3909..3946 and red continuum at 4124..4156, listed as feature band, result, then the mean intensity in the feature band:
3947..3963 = -1.1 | 1.48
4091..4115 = -2.0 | 1.34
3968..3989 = -1.2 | 1.44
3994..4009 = 0.7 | 1.28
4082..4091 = -0.5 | 1.33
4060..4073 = -1.1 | 1.38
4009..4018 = 1.0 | 1.17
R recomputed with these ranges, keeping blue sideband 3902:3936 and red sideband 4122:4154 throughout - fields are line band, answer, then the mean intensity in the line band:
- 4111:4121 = -0.18 Angstrom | 1.24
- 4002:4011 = 0.93 Angstrom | 1.2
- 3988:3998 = 0.55 Angstrom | 1.27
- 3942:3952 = 0.03 Angstrom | 1.39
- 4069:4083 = -0.83 Angstrom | 1.34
